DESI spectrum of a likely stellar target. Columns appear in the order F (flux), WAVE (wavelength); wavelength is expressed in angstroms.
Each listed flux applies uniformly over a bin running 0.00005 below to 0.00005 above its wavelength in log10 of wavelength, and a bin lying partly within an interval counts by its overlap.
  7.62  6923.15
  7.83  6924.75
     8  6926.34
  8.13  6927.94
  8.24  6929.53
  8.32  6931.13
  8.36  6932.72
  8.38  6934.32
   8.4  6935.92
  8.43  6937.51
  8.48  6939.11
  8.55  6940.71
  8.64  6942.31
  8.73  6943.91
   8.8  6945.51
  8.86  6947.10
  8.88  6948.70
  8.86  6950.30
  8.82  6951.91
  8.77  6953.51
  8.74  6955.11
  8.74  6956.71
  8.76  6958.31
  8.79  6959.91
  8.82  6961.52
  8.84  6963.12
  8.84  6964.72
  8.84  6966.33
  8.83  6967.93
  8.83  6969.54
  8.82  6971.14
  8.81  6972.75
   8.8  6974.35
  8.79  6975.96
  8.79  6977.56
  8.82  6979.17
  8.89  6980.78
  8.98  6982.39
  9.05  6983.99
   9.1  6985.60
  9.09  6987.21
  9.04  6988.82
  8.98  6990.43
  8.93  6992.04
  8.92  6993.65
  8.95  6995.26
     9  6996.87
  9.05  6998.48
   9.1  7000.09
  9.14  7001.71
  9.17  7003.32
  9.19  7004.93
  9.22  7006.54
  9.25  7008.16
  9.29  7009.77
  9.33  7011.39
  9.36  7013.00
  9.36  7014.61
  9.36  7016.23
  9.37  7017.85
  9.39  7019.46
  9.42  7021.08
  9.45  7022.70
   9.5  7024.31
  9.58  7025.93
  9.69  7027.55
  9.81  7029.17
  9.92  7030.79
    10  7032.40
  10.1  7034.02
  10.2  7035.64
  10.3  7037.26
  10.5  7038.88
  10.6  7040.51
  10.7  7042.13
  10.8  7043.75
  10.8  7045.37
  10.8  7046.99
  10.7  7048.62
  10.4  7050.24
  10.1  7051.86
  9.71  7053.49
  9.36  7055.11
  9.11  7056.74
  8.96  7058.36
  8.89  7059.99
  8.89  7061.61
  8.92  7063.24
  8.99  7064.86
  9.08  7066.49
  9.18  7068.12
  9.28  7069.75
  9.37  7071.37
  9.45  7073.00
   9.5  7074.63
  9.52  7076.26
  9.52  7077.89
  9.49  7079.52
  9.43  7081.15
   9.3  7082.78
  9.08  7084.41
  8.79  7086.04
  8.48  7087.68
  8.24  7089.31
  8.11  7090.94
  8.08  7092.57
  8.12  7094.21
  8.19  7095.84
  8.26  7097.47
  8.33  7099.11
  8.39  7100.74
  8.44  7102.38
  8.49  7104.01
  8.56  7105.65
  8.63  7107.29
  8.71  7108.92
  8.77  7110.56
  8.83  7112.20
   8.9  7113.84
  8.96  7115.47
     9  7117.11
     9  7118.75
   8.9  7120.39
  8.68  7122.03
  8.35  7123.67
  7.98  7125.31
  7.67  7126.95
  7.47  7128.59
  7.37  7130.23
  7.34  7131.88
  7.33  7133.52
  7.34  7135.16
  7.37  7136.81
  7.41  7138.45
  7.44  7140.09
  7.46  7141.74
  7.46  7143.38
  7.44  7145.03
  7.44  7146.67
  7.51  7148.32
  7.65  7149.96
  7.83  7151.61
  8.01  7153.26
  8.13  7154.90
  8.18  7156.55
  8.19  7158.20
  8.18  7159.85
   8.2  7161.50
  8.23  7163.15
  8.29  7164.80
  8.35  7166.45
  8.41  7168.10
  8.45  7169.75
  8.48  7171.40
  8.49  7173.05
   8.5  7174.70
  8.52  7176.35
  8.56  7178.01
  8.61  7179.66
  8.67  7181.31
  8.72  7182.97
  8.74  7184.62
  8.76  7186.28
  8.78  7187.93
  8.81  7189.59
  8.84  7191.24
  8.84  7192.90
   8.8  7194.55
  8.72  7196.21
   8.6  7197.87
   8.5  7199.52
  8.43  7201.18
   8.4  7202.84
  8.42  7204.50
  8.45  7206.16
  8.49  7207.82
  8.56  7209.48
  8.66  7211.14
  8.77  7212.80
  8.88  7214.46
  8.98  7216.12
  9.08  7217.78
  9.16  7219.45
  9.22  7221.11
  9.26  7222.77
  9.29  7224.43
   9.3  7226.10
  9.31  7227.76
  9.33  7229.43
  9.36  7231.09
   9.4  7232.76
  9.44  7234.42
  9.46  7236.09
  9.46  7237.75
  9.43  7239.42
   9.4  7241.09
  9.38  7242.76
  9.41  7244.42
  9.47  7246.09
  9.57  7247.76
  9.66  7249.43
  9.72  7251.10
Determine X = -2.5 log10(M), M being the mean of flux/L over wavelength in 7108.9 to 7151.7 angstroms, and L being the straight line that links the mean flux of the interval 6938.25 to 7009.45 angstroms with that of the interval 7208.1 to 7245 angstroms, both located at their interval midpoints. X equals 0.14 mag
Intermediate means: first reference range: 8.9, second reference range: 9.2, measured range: 7.97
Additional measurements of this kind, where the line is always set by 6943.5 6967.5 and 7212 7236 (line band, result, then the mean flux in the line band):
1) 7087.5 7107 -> 0.09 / 8.31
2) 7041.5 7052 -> -0.19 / 10.7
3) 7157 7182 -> 0.09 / 8.4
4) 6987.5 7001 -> -0.02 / 9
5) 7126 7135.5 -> 0.22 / 7.43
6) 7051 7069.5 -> -0.03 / 9.2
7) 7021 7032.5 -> -0.09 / 9.67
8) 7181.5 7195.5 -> 0.05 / 8.78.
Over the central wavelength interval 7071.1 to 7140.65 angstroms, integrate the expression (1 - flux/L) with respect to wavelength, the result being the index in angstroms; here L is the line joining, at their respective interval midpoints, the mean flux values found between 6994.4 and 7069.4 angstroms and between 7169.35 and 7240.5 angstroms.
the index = 6.1 angstroms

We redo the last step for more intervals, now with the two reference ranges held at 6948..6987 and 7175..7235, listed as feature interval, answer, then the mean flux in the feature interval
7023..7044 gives -3.0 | 10.1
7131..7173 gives 4.7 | 7.86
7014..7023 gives -0.6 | 9.38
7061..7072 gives -0.3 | 9.1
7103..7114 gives 0.2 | 8.68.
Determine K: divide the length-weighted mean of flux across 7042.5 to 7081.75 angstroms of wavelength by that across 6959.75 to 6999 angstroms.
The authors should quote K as 1.1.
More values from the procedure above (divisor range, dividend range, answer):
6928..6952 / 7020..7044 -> 1.17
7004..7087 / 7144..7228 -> 0.89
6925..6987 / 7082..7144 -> 0.95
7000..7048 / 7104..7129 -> 0.88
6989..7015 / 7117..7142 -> 0.86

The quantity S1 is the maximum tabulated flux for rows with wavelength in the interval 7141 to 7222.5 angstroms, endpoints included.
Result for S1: 9.22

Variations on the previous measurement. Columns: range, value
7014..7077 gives 10.8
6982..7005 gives 9.19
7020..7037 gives 10.2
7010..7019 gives 9.37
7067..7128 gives 9.52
